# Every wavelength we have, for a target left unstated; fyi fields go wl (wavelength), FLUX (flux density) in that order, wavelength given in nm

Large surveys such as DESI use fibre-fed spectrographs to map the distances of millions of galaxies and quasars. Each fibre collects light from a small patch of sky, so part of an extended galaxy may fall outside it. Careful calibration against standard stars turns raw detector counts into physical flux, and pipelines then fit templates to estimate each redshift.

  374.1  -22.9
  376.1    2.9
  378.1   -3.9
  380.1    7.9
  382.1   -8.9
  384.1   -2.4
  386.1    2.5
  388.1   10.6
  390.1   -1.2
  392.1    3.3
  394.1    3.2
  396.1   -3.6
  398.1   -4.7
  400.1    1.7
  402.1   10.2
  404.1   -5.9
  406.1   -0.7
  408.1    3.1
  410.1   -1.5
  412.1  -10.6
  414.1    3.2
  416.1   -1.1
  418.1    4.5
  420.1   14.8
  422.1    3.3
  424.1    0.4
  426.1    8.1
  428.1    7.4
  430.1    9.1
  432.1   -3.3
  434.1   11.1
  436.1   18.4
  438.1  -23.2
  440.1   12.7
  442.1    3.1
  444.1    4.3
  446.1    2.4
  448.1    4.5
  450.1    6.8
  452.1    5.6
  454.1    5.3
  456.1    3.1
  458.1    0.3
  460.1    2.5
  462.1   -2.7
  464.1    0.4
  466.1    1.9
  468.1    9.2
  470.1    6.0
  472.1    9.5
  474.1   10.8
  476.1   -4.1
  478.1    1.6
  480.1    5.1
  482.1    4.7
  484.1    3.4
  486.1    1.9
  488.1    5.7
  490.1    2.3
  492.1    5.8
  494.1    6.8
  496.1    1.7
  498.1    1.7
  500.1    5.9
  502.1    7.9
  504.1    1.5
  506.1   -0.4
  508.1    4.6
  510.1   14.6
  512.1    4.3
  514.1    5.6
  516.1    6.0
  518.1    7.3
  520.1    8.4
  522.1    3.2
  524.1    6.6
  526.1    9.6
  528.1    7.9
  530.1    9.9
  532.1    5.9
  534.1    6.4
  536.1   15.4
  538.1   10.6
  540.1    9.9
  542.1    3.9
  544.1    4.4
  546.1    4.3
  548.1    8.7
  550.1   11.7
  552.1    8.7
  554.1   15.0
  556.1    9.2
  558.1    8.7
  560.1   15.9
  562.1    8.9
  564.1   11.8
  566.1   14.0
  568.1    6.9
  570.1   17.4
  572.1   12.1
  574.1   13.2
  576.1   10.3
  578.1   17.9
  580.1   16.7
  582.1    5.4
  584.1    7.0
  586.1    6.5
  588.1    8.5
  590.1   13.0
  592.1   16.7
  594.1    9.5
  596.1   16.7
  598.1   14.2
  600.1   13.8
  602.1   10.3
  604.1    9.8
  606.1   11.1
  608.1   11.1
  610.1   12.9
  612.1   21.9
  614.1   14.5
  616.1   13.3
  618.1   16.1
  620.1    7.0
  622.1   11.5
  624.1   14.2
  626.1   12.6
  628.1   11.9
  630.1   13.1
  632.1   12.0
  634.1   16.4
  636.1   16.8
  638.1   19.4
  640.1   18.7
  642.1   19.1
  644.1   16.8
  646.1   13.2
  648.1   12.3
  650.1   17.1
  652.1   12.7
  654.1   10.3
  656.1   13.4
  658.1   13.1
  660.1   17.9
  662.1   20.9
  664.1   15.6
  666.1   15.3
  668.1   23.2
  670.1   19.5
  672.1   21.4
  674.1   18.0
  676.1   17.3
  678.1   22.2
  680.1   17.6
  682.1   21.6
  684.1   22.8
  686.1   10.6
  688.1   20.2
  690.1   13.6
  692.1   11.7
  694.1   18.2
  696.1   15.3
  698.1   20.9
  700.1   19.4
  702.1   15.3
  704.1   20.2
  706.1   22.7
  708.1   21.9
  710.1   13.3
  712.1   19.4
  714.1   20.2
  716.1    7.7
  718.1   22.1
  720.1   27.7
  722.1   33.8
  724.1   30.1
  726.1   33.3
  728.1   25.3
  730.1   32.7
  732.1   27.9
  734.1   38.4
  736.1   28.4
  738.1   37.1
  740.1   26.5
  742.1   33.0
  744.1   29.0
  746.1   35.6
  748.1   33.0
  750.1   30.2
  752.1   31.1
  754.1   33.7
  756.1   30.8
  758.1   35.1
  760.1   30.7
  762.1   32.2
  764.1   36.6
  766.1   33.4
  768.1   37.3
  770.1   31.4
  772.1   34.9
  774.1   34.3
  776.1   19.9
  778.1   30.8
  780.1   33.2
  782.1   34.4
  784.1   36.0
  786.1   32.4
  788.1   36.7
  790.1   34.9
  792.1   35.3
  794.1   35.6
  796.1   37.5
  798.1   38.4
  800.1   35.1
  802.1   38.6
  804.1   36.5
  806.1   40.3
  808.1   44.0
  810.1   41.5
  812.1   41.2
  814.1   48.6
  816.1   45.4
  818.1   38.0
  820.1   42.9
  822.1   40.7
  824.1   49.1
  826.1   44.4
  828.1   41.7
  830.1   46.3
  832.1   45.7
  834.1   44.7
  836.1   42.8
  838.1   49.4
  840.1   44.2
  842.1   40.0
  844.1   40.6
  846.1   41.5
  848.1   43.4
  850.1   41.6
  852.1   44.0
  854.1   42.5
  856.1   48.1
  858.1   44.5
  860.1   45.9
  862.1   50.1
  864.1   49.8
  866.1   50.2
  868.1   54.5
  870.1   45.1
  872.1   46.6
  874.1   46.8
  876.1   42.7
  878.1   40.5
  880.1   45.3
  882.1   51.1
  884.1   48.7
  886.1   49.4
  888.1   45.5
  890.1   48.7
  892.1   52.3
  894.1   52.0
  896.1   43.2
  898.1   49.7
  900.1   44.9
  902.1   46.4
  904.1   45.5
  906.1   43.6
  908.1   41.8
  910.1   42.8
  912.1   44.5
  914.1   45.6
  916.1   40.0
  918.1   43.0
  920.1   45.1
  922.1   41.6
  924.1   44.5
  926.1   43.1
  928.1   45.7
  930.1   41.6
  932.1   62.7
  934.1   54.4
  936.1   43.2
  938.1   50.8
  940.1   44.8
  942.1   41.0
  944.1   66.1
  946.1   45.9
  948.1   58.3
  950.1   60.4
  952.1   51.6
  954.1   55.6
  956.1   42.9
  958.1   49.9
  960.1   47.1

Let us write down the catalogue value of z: 0.80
